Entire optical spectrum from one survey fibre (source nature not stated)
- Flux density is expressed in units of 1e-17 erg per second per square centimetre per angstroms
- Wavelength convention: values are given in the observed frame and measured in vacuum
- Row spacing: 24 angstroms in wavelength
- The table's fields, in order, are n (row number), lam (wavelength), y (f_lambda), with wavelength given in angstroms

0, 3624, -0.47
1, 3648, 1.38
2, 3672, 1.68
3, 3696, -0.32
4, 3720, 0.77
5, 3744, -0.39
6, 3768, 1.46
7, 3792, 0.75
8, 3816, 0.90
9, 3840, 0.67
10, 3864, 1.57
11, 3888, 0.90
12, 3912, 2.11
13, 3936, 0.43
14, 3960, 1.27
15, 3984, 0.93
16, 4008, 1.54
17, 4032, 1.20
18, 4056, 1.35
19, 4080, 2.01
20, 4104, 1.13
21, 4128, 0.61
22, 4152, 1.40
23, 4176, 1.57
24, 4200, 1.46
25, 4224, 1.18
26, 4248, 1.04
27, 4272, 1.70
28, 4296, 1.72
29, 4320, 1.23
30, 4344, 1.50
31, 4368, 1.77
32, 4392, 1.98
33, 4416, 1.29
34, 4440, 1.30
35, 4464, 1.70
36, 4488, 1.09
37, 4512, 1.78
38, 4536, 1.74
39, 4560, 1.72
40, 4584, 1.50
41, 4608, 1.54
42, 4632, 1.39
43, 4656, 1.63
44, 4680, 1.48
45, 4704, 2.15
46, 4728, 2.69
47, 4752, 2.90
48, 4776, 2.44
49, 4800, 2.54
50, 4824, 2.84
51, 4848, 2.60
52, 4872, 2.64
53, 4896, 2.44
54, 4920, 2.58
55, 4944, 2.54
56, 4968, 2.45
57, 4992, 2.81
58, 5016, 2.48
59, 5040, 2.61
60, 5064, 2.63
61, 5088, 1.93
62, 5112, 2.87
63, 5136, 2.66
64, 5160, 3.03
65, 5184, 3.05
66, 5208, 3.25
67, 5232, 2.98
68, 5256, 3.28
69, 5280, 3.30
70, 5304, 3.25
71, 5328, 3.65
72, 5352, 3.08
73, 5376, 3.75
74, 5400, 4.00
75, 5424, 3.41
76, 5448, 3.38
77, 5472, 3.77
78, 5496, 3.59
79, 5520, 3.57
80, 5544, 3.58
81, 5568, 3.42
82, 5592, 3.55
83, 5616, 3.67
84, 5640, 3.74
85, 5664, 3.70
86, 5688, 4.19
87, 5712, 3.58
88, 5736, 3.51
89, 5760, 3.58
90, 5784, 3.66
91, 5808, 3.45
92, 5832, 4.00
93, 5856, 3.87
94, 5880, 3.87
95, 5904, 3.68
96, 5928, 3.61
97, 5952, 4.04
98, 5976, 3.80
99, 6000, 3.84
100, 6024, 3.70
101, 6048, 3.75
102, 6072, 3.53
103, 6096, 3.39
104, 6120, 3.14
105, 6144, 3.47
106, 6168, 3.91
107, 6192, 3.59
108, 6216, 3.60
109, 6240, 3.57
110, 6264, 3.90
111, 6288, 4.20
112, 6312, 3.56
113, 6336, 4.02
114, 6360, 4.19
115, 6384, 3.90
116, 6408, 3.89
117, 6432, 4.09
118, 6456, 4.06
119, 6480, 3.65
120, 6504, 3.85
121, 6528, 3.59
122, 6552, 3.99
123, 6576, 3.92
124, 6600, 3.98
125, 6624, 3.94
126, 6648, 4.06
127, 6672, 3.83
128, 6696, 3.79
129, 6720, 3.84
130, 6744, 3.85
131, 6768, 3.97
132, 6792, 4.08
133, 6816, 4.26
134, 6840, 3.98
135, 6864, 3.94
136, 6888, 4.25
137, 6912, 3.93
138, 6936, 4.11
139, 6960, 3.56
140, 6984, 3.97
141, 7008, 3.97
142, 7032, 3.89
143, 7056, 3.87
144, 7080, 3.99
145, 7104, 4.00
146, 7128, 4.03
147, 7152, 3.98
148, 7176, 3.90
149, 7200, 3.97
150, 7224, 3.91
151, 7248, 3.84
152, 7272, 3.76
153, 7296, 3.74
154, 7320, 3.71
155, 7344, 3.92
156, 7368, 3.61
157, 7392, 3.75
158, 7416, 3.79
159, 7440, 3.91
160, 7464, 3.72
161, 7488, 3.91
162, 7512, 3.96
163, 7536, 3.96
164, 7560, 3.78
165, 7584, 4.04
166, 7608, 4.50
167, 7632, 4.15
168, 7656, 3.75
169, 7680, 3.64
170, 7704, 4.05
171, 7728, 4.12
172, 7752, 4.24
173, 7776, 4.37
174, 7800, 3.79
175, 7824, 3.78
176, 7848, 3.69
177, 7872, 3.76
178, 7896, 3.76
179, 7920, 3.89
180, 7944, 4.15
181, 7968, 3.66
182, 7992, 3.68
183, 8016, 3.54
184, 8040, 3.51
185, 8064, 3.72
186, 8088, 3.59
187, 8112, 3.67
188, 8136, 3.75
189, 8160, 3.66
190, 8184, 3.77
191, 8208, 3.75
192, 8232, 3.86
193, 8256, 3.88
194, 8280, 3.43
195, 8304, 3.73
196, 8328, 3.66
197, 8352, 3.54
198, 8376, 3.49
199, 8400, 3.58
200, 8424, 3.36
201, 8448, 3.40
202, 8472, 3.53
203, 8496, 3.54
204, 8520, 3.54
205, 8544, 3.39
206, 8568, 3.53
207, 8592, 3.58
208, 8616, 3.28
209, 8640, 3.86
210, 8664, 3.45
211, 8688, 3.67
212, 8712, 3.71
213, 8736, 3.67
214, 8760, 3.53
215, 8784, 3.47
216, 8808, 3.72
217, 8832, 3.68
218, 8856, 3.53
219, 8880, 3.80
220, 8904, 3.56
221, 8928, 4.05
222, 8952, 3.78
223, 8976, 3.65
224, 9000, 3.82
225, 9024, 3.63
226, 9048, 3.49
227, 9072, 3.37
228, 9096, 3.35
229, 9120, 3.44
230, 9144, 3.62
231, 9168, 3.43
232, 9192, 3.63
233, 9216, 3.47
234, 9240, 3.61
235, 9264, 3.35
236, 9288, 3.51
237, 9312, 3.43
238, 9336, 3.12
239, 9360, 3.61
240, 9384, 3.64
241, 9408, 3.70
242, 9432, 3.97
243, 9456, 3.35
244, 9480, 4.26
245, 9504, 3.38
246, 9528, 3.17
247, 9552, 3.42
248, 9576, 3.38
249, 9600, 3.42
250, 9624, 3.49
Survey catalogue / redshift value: 0.181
